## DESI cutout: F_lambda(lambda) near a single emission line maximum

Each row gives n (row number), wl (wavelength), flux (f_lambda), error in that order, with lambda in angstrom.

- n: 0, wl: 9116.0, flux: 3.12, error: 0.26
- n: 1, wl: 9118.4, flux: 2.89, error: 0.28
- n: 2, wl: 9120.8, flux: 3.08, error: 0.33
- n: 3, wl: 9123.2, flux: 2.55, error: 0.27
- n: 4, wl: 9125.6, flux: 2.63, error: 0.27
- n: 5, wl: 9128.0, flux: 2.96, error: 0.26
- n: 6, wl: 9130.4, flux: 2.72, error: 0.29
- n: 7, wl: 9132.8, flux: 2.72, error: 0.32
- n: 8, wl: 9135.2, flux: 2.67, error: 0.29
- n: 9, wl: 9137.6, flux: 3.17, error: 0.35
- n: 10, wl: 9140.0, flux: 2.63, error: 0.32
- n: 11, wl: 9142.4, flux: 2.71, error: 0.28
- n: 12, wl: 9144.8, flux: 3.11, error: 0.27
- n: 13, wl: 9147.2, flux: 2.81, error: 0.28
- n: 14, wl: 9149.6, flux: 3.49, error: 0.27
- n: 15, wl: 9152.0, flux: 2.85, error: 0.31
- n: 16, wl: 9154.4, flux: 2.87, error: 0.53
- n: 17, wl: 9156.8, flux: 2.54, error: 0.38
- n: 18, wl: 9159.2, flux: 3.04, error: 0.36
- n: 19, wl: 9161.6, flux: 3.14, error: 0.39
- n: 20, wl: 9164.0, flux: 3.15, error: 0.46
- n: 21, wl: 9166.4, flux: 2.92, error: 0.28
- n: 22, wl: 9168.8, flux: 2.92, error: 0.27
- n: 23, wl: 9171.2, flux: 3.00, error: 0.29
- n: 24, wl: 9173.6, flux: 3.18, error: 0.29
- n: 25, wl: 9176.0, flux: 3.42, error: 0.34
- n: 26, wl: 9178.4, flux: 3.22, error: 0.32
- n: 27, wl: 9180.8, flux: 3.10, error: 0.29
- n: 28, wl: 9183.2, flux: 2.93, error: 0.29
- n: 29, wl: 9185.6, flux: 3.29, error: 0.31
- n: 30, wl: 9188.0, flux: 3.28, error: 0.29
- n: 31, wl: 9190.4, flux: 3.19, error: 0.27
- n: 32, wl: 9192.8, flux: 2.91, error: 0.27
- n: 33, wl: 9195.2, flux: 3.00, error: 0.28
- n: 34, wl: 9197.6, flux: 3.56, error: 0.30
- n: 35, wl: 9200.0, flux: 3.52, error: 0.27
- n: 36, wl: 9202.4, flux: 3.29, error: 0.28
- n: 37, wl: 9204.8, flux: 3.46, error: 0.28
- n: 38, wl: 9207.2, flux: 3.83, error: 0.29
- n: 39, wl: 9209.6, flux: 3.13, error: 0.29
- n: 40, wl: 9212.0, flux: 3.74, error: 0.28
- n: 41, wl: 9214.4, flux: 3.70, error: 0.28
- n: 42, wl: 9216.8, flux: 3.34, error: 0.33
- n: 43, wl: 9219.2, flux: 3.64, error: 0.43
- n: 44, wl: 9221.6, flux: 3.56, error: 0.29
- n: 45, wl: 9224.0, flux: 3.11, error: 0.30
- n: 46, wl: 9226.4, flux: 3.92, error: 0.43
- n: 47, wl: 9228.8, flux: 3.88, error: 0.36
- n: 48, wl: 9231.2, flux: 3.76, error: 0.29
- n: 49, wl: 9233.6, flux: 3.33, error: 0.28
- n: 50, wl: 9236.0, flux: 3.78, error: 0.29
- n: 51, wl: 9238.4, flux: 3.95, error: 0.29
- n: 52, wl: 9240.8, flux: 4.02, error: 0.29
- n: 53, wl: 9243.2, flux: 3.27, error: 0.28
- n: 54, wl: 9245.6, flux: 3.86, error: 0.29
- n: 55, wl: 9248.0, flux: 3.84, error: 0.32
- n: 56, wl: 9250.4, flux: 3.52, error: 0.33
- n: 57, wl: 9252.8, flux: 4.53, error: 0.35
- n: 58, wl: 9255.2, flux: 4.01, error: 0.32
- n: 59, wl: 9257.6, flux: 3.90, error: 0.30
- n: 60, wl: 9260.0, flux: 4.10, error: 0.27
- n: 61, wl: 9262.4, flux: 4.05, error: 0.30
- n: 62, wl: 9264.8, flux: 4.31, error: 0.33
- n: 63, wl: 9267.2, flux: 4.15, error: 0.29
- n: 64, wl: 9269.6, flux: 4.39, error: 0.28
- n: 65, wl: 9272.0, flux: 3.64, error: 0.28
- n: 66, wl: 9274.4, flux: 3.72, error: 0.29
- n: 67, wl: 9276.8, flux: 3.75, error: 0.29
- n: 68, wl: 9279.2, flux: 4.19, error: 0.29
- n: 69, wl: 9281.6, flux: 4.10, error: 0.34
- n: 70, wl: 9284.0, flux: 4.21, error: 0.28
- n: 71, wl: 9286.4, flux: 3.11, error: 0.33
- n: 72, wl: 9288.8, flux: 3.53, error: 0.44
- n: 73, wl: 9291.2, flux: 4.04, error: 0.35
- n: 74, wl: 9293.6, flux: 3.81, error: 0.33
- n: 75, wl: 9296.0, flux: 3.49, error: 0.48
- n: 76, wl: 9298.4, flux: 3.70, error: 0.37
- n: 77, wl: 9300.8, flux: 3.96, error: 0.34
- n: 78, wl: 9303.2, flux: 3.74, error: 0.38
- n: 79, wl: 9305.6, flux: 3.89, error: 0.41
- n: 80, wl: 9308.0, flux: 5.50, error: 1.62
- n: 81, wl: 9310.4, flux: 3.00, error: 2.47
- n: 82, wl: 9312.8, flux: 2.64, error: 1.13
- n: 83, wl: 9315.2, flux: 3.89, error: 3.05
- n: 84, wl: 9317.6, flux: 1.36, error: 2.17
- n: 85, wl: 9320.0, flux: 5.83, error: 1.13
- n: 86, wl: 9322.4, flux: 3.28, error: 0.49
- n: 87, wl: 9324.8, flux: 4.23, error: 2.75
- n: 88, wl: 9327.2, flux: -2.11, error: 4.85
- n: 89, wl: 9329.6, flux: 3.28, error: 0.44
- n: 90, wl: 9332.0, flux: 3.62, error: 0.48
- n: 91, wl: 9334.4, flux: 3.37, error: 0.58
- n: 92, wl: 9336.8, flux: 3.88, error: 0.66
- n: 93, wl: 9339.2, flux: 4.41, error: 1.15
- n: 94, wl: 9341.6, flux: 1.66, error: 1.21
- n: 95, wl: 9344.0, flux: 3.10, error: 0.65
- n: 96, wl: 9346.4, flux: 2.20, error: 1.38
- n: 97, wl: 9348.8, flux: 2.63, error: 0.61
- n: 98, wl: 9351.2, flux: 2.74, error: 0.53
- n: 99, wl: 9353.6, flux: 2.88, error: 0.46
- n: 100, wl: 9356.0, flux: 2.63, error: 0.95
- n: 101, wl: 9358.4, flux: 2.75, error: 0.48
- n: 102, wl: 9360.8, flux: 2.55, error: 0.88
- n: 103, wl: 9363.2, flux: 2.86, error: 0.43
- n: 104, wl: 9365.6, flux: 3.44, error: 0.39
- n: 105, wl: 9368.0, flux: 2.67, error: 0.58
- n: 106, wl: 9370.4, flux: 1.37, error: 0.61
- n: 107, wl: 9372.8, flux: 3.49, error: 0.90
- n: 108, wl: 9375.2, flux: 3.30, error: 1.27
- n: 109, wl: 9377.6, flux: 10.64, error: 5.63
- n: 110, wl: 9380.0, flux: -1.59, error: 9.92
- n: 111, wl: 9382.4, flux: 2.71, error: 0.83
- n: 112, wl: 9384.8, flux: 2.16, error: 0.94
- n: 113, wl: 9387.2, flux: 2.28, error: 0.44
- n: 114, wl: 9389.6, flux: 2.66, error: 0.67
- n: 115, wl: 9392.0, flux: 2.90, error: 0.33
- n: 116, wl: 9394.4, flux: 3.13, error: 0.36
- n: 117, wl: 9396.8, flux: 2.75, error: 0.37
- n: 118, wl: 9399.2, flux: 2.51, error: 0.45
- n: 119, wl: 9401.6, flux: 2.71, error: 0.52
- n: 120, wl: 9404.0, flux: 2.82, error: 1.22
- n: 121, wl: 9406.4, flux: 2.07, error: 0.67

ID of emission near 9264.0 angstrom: Mg II 2798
